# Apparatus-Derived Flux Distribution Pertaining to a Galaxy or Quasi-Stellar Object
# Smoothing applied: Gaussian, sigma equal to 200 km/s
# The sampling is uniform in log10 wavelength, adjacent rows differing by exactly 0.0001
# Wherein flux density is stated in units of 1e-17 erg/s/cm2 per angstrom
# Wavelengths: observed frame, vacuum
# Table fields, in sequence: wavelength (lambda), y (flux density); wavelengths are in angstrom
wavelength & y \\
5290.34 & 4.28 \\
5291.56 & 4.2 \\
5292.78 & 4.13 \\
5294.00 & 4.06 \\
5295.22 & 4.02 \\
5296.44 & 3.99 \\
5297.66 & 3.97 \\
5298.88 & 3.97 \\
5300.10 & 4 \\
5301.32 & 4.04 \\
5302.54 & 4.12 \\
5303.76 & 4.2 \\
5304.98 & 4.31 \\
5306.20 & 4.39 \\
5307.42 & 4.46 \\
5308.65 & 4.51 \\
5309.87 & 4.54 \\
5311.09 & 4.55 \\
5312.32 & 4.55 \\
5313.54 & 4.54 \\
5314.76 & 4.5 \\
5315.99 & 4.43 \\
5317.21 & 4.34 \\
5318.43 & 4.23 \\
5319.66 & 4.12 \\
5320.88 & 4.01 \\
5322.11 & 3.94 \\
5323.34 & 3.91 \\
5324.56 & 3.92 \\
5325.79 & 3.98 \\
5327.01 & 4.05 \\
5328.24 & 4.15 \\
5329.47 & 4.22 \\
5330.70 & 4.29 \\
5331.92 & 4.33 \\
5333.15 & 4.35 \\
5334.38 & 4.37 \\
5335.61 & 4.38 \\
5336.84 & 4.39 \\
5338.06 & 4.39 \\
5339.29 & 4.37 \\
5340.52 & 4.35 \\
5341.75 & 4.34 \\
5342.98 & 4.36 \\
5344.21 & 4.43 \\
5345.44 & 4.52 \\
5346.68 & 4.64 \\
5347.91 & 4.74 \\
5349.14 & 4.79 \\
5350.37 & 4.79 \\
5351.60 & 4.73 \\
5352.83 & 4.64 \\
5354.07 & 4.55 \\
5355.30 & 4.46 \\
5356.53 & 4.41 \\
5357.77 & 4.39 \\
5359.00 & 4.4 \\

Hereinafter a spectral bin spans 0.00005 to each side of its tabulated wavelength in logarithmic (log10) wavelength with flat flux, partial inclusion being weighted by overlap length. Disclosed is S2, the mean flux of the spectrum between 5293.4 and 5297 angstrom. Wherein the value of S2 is 4.02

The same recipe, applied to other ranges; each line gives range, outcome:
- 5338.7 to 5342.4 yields 4.35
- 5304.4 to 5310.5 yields 4.44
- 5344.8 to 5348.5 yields 4.62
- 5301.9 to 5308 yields 4.3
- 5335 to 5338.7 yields 4.39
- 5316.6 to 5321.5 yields 4.18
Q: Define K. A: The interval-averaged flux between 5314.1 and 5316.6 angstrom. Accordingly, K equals 4.47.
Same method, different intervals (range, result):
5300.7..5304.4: 4.13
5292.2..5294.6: 4.09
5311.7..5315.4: 4.52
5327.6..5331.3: 4.21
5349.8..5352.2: 4.76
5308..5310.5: 4.52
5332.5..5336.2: 4.36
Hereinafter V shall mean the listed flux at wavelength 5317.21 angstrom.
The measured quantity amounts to 4.34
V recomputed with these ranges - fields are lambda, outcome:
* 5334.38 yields 4.37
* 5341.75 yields 4.34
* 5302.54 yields 4.12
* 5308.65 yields 4.51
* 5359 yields 4.4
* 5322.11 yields 3.94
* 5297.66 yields 3.97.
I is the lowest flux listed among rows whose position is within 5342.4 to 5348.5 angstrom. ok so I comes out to 4.36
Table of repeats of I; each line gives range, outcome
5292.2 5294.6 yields 4.06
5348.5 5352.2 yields 4.73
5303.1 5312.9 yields 4.2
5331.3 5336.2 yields 4.33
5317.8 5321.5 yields 4.01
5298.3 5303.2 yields 3.97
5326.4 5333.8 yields 4.05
